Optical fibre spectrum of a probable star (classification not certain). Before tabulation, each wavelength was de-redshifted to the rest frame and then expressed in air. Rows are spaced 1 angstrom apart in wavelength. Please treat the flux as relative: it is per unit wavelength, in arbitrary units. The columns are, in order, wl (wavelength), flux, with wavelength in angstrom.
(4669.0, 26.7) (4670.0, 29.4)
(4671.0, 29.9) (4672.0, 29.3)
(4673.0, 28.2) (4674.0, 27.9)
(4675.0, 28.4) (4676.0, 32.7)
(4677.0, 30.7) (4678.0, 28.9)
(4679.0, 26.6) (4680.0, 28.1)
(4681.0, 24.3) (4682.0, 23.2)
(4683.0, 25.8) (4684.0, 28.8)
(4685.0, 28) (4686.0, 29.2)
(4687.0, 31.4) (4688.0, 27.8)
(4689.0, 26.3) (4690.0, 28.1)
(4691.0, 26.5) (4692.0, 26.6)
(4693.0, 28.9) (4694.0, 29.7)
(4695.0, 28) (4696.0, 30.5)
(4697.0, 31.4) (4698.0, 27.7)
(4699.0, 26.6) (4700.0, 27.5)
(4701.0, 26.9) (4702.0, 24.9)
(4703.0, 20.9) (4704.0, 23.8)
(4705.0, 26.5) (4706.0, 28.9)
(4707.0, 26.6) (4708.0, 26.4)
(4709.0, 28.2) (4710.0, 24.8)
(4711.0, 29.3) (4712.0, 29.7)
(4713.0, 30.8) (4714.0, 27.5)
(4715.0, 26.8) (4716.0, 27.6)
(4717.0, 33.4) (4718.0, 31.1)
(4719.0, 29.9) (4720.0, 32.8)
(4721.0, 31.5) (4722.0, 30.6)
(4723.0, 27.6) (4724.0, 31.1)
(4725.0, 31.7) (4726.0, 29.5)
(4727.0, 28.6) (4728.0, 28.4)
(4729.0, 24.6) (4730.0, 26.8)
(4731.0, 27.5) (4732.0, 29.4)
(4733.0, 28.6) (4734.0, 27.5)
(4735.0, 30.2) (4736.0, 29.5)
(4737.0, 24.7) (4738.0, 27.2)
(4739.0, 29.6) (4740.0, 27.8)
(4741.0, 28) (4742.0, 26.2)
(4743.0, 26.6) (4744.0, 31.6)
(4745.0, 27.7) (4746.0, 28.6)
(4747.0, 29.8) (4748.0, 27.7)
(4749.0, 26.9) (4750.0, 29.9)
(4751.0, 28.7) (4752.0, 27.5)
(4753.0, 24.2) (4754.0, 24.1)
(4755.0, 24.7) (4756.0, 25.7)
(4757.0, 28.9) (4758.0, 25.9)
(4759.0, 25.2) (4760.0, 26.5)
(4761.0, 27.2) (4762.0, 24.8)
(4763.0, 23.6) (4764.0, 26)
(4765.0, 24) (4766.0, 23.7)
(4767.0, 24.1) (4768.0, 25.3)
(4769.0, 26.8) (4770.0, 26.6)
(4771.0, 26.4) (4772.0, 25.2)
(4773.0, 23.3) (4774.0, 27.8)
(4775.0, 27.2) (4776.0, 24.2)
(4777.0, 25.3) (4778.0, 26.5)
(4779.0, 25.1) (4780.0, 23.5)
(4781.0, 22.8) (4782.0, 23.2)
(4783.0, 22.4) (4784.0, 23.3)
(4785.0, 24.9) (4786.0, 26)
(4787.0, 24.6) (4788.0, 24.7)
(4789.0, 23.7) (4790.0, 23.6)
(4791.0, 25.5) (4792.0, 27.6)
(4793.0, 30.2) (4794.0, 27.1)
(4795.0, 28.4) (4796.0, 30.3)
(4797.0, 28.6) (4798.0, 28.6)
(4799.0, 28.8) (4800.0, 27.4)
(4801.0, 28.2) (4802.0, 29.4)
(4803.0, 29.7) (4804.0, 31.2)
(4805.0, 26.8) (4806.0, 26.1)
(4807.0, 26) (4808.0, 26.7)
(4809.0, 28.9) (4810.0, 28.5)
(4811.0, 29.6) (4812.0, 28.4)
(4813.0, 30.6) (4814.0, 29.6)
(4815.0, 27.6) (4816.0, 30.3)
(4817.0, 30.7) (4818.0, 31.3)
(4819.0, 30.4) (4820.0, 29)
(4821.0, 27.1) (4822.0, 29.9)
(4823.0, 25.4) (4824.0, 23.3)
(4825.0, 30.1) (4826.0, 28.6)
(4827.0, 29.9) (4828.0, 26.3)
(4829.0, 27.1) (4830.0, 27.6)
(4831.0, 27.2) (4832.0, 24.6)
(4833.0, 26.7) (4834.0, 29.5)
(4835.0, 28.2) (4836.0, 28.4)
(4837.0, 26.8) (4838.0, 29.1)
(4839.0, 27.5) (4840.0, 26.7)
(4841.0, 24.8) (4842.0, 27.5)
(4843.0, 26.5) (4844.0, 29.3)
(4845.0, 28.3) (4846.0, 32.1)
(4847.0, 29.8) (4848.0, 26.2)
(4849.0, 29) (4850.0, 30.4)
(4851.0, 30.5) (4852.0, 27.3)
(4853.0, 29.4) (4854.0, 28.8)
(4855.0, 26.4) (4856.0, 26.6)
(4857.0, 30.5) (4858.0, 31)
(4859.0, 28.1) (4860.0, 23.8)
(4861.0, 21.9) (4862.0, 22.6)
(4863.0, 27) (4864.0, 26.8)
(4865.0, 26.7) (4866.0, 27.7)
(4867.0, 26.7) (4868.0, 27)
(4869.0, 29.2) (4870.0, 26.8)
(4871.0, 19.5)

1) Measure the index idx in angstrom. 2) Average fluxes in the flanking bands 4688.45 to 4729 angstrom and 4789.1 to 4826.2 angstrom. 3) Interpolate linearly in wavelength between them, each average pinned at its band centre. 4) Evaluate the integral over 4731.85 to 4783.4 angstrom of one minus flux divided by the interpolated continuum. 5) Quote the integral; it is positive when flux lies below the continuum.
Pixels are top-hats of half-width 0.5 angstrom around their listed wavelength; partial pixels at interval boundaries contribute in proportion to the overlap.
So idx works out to 3.4 angstrom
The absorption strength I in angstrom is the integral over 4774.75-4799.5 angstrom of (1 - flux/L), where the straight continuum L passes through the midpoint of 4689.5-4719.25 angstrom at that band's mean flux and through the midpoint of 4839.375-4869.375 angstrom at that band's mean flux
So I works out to 1.68 angstrom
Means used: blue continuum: 27.8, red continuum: 27.6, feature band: 25.8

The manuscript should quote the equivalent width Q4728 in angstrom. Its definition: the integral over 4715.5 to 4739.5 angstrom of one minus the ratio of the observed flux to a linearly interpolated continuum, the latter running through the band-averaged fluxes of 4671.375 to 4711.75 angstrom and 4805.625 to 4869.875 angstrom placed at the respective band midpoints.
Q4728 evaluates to -1.3 angstrom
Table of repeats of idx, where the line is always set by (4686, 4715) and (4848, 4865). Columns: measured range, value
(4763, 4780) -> 1.34 angstrom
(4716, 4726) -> -1.18 angstrom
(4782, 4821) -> -0.27 angstrom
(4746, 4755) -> 0.09 angstrom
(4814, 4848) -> -0.79 angstrom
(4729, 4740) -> -0.15 angstrom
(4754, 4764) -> 0.65 angstrom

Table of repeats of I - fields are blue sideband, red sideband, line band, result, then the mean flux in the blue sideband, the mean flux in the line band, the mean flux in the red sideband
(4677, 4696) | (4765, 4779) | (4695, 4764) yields -3.2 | 27.7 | 27.8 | 25.5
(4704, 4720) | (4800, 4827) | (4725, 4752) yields 0.3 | 28.5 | 28.2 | 28.6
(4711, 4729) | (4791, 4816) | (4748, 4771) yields 2.5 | 29.8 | 26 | 28.5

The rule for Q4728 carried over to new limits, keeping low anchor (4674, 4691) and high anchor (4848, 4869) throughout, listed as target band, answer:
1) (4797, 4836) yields -1.1 angstrom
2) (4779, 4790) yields 1.5 angstrom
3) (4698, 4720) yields 0.2 angstrom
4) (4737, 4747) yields -0.1 angstrom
